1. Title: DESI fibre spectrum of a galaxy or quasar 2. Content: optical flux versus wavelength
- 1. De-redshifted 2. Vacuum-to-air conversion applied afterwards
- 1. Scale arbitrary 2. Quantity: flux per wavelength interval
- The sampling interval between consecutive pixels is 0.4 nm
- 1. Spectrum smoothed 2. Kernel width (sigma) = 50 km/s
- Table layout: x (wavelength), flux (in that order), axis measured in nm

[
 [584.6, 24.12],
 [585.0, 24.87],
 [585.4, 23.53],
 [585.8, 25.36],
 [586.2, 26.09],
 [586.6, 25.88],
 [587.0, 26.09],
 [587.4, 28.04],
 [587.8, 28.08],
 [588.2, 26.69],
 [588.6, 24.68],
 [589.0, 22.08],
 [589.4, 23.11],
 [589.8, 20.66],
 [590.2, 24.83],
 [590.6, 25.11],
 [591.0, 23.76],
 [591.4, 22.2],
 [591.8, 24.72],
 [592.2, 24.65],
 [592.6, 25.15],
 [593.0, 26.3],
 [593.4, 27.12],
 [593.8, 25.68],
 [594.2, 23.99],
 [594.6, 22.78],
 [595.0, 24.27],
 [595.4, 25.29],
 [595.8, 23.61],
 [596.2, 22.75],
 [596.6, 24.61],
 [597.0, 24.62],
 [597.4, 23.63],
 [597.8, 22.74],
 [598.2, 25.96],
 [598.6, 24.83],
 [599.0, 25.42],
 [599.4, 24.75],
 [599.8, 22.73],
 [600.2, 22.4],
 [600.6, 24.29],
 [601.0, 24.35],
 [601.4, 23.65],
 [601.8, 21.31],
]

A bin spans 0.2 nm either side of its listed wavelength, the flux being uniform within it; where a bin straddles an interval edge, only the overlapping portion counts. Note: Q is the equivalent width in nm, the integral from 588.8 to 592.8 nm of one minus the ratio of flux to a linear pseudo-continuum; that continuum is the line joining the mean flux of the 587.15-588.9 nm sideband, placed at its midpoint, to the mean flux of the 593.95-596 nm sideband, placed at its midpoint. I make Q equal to 0.30 nm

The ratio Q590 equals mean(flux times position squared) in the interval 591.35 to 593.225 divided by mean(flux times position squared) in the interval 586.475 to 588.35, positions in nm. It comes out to 0.93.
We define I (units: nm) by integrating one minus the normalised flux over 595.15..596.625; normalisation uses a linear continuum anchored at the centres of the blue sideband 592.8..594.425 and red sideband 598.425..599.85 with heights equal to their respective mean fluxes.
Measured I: 0.07 nm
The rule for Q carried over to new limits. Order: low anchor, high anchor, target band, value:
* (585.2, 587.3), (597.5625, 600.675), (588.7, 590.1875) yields 0.158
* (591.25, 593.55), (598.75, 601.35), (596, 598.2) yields 0.046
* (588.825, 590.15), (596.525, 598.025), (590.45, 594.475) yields -0.341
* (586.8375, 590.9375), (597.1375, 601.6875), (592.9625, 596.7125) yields -0.026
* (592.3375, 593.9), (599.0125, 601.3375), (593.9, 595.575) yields 0.090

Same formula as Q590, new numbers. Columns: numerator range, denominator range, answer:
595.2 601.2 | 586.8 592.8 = 1.01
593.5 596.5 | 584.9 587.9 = 0.96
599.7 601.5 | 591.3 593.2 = 0.98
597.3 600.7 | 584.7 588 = 0.97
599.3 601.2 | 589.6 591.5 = 1.05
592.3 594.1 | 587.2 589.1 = 1.01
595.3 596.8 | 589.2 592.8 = 1.02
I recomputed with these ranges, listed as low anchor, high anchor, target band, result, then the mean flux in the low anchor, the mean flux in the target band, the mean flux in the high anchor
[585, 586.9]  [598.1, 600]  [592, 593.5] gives -0.047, 25.2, 25.7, 24.7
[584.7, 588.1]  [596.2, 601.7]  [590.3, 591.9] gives 0.082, 26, 24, 24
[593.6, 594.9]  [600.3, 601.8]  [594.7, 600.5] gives -0.050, 24.2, 24.1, 23.6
